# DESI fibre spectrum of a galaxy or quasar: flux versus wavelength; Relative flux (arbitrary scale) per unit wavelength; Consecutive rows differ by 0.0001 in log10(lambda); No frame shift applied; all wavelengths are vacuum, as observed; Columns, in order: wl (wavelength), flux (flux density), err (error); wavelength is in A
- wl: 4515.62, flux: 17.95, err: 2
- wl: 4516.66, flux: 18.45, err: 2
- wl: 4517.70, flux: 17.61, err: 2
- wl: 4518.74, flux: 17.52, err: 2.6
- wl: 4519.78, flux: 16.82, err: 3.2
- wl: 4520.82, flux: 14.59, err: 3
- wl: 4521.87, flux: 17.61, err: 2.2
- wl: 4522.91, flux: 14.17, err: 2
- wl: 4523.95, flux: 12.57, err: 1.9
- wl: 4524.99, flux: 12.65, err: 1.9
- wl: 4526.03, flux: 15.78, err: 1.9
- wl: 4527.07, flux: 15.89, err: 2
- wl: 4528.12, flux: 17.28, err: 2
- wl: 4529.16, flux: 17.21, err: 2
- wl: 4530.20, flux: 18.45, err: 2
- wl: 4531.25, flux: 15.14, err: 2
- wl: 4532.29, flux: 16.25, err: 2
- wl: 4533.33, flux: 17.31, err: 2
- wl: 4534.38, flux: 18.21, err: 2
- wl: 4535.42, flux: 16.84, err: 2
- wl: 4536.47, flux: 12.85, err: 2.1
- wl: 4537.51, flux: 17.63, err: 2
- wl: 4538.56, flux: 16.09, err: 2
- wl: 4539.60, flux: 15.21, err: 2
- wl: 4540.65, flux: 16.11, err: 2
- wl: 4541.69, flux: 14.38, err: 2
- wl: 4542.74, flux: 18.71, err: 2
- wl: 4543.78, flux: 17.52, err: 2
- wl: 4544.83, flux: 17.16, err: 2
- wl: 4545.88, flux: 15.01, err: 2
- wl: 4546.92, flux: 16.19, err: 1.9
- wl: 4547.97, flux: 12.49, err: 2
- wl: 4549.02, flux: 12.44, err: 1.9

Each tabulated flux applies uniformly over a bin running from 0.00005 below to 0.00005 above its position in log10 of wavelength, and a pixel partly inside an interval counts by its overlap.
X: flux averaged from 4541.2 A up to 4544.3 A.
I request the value 16.9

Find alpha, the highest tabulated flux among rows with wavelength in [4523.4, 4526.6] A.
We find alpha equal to 15.78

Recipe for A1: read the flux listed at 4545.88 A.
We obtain 15.01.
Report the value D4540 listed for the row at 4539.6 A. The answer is 15.21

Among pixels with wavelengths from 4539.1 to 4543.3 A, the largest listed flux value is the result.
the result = 18.71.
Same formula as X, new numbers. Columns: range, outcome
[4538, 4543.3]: 16.1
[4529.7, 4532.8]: 16.6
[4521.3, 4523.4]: 15.8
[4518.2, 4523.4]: 16.1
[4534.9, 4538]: 15.8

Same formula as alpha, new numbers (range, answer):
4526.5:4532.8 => 18.45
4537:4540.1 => 17.63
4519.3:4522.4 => 17.61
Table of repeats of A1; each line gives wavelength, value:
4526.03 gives 15.78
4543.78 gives 17.52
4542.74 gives 18.71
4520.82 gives 14.59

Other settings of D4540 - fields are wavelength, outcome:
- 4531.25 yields 15.14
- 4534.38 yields 18.21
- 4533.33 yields 17.31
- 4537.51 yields 17.63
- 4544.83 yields 17.16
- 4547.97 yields 12.49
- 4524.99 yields 12.65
